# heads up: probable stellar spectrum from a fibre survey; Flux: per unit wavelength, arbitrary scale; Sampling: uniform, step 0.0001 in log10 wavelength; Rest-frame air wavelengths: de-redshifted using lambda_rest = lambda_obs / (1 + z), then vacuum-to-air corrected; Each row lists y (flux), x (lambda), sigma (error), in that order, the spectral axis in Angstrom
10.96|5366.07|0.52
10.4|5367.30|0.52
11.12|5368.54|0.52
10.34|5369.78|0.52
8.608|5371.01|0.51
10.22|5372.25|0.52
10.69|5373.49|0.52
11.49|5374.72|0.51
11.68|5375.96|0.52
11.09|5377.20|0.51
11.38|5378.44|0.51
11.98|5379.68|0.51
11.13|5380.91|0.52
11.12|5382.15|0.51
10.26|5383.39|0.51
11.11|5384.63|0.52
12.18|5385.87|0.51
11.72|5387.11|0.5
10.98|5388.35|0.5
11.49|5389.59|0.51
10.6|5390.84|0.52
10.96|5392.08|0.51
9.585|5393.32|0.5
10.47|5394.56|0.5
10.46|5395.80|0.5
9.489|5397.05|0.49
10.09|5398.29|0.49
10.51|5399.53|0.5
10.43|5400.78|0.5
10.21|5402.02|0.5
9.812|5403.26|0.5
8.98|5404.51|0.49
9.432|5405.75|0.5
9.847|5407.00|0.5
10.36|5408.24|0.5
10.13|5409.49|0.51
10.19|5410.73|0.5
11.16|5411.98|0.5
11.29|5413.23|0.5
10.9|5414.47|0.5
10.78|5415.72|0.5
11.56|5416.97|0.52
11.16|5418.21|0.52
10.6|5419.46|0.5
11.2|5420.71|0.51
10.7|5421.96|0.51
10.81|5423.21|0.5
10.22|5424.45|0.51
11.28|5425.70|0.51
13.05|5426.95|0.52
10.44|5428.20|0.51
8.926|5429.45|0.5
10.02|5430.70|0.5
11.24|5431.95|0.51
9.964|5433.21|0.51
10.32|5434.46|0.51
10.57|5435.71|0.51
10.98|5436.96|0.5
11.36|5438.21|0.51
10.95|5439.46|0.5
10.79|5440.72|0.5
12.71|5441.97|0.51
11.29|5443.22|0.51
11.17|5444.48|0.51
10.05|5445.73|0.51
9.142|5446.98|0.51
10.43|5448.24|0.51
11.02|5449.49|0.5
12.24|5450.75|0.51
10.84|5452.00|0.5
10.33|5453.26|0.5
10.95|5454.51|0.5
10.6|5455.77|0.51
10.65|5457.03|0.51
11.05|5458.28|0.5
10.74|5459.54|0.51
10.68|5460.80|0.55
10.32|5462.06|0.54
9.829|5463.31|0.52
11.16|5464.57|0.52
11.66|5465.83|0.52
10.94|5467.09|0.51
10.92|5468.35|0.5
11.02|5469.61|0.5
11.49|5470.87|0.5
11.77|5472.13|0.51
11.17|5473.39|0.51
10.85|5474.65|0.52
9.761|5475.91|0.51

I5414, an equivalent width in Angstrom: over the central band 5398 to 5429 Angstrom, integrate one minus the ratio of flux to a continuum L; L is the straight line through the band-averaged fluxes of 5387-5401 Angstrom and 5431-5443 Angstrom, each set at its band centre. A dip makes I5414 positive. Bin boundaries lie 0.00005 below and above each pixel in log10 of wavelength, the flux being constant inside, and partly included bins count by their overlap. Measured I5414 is 0.4 Angstrom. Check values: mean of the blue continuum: 10.5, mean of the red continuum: 11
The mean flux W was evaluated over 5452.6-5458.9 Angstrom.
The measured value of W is 10.7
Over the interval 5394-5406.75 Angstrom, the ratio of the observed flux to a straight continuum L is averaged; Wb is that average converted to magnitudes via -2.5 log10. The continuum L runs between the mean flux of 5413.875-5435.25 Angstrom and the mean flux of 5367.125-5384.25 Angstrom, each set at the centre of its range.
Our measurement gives 0.09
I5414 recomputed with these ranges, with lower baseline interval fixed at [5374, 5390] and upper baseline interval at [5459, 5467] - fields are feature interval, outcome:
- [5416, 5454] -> 0.4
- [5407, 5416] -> 0.4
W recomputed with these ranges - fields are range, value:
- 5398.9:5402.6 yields 10.4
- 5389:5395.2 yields 10.6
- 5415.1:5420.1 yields 11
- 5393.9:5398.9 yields 10.1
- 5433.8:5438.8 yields 10.8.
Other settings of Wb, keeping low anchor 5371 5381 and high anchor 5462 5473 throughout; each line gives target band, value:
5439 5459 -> 0.017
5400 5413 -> 0.099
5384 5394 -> -0.002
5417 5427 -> 0.000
